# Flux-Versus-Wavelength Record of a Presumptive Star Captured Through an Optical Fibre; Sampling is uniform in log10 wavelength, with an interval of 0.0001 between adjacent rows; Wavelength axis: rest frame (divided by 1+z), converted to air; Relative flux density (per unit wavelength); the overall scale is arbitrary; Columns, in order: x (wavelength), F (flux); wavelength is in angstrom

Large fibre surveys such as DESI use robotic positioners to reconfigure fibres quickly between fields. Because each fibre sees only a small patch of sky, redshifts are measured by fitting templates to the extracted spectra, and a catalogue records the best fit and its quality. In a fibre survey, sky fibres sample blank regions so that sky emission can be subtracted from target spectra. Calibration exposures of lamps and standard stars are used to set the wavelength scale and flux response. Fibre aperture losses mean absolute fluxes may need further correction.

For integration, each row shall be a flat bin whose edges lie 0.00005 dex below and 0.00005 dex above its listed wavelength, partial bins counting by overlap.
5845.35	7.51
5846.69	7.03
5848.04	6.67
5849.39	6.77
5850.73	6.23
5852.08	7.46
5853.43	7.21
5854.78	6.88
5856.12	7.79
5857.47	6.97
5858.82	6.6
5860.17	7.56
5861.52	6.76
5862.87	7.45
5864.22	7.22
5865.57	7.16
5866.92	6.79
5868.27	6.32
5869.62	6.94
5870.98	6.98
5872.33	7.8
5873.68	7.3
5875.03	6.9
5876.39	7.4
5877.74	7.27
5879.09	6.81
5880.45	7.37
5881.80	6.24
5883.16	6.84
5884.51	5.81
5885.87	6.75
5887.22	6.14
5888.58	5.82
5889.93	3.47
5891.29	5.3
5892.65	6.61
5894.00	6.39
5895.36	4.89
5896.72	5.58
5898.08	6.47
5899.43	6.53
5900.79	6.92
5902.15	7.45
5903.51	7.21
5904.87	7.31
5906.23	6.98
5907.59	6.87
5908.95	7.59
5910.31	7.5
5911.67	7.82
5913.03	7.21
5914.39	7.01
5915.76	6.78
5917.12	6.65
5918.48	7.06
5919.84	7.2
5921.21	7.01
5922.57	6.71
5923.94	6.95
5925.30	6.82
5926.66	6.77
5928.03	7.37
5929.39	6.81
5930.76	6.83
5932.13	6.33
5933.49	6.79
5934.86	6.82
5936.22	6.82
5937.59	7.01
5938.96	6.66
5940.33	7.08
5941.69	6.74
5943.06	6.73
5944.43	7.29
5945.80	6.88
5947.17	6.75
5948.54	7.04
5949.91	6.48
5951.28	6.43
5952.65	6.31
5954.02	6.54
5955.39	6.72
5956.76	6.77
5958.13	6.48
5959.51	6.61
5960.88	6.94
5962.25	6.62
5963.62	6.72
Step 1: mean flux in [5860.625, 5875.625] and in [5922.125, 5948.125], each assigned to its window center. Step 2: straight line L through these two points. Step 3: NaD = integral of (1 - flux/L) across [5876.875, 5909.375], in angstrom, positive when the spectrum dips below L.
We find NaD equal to 2.5 angstrom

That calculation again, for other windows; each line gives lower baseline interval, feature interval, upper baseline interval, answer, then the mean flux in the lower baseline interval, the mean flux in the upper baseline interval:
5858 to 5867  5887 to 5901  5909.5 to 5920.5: 2.7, 7.09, 7.16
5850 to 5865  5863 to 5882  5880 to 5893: -1.6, 7.1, 6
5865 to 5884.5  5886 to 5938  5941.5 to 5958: 1.2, 6.97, 6.71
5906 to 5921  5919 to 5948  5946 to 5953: -0.1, 7.15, 6.63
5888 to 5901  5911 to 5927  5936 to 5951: -1.8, 5.76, 6.85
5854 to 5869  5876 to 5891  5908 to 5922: 1.7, 7.05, 7.17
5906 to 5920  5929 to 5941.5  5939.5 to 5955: 0.2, 7.16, 6.75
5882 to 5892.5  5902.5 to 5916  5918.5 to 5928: -1.6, 5.8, 6.95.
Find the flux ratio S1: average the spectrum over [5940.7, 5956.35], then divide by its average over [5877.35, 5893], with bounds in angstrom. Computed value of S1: 1.1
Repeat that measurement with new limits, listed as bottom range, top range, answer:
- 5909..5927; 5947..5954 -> 0.93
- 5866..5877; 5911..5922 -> 1.01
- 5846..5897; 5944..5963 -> 1.00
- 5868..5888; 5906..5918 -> 1.04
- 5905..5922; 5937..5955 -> 0.95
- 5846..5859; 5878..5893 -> 0.88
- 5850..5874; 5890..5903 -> 0.86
